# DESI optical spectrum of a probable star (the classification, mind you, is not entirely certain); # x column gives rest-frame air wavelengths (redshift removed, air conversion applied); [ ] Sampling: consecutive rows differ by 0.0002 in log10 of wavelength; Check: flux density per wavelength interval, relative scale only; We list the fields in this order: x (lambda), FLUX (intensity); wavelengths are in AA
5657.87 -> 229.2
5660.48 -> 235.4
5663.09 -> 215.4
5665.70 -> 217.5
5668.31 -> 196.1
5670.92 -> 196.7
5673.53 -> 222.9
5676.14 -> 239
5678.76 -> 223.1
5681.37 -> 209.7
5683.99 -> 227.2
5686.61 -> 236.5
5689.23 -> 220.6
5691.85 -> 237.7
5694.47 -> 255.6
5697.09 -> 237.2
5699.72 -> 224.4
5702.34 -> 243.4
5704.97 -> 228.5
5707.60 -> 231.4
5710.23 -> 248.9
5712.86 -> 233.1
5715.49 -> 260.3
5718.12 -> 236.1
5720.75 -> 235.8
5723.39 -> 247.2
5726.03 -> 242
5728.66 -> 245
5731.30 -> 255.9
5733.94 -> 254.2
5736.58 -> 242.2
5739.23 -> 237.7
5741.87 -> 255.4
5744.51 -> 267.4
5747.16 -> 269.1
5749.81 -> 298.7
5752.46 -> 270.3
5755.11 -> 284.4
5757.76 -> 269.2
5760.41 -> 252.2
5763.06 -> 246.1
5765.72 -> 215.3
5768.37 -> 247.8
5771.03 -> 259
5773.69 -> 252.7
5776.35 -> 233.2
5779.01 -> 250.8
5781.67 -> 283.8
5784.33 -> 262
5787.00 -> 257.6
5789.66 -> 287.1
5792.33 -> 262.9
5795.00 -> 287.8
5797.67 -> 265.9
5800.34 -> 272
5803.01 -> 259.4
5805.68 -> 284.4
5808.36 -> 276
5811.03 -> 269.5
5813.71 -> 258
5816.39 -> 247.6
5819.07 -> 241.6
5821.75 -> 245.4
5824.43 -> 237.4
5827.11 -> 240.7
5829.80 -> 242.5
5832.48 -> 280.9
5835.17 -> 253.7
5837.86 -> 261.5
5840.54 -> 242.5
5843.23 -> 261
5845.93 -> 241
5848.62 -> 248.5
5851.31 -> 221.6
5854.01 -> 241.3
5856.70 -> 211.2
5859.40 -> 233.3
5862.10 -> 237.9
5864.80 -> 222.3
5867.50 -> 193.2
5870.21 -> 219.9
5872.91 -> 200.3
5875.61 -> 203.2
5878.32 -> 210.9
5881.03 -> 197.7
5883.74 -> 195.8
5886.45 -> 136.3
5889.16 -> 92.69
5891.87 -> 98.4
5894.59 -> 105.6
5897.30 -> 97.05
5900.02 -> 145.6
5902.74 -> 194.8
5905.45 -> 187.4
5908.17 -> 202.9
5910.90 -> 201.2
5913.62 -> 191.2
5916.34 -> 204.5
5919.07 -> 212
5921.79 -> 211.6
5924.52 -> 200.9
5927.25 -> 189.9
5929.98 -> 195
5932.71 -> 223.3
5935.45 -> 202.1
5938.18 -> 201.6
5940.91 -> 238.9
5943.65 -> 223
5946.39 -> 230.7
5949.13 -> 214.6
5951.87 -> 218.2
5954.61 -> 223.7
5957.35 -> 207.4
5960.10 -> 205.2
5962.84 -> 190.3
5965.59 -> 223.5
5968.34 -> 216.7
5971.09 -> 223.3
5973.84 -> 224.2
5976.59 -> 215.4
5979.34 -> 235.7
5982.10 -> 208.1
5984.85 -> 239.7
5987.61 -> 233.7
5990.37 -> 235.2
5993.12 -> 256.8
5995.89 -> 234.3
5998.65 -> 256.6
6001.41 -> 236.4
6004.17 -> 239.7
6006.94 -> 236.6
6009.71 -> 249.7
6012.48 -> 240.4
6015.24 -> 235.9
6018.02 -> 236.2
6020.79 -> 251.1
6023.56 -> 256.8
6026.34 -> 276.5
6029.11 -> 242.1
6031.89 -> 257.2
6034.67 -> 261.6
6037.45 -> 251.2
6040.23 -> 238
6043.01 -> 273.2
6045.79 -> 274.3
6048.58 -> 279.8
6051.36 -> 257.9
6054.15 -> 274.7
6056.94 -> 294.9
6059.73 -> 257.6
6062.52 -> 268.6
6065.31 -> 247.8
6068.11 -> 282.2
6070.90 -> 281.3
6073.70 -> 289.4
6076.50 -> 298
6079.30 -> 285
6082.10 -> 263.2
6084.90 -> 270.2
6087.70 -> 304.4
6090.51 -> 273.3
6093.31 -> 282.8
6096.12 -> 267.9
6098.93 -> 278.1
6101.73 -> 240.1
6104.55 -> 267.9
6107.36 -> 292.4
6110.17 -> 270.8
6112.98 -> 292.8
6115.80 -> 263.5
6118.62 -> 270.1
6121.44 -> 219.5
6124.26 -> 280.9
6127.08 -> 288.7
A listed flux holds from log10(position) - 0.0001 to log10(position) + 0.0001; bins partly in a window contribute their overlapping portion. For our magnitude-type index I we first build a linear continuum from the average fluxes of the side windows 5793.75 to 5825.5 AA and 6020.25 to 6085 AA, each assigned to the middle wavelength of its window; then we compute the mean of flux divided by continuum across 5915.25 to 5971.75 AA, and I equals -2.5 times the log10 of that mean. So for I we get 0.24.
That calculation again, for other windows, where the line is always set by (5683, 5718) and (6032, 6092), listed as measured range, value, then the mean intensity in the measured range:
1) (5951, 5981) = 0.21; 217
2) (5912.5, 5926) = 0.26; 204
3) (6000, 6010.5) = 0.11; 240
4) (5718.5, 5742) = -0.02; 245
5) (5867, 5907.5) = 0.47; 165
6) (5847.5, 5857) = 0.09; 233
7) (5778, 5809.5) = -0.10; 271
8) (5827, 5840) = -0.03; 257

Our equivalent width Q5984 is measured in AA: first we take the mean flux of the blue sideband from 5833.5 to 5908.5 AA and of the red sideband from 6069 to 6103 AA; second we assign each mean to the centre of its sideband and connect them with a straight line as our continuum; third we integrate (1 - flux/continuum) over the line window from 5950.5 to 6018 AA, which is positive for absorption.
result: 3.3 AA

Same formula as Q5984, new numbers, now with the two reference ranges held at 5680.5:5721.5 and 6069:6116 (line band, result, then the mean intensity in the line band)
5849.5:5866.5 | 1.7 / 228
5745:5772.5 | -2.2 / 261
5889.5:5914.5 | 10.0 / 155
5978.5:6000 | 2.4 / 237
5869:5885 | 3.2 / 205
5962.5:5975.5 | 2.3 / 218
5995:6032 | 3.2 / 246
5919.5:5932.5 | 2.9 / 202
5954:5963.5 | 2.1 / 207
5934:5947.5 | 2.2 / 219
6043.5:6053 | 0.1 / 271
